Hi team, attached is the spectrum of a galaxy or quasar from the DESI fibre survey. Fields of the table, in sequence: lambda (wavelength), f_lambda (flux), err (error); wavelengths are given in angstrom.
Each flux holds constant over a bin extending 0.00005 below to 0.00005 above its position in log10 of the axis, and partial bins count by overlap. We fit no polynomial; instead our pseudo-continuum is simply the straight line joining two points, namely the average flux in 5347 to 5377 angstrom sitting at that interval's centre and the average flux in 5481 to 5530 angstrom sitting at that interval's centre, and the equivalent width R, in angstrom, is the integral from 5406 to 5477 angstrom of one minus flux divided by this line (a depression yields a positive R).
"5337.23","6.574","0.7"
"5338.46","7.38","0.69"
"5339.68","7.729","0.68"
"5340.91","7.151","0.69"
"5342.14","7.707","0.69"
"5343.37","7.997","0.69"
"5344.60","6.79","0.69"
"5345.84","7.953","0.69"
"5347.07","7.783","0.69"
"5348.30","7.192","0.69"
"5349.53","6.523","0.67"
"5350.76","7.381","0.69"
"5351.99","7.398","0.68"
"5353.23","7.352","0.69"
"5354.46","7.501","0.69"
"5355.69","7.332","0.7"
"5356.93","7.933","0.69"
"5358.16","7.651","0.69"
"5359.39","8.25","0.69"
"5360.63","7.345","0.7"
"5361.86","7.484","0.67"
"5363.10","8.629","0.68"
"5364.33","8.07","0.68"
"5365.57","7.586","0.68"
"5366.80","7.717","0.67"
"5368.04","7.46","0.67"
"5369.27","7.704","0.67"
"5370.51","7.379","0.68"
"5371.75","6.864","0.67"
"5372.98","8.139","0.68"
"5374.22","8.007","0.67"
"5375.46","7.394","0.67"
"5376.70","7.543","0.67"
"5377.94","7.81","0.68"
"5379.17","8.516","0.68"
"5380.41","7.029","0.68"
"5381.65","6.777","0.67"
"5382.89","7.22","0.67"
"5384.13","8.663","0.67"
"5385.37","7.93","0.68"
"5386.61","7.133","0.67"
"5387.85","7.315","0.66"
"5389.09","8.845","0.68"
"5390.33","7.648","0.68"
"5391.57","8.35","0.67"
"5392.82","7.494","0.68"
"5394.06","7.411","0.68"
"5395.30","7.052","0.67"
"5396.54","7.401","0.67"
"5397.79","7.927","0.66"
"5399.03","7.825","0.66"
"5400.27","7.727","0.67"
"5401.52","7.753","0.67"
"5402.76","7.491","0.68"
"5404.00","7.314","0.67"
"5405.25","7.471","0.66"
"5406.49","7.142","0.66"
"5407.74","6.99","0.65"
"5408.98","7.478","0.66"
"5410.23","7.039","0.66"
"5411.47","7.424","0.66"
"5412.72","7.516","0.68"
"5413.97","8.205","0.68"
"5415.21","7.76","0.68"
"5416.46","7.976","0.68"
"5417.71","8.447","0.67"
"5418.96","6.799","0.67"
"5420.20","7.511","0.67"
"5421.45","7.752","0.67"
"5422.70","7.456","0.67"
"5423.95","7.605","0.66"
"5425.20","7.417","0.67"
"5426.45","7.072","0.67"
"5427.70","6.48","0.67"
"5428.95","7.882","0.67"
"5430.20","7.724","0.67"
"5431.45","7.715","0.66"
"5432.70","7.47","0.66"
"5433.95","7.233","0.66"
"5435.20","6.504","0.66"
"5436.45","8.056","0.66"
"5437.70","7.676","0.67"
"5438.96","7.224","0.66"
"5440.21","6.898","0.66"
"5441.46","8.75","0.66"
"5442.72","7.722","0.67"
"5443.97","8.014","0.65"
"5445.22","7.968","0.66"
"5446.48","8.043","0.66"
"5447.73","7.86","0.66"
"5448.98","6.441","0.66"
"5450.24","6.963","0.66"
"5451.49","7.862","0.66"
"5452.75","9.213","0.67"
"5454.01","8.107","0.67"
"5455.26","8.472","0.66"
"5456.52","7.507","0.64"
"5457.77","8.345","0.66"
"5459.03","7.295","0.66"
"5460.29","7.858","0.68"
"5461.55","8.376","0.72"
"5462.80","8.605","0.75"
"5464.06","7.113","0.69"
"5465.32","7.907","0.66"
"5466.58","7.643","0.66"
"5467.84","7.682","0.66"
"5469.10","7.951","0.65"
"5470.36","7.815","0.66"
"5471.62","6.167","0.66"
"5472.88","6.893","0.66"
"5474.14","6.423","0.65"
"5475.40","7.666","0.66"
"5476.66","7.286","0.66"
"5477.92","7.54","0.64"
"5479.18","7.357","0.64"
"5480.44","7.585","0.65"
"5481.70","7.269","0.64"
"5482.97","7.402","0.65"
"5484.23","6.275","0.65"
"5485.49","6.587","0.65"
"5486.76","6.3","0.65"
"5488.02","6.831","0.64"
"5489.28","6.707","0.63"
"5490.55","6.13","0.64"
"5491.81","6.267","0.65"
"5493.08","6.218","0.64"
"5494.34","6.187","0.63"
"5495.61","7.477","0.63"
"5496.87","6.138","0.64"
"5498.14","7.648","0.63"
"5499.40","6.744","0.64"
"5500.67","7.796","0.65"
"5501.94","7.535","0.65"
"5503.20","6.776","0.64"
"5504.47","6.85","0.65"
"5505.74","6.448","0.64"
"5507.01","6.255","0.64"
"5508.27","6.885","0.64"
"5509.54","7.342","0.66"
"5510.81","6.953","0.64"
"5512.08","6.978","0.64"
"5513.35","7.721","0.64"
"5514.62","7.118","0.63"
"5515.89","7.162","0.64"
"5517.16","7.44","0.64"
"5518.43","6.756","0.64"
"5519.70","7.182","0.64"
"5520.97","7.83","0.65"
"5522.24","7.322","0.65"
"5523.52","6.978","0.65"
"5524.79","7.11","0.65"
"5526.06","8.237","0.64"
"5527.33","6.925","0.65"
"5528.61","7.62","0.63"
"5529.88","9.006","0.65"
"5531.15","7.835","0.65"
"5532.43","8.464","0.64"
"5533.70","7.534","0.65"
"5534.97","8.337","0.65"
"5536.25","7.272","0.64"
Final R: -3.1 angstrom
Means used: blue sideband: 7.58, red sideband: 7.02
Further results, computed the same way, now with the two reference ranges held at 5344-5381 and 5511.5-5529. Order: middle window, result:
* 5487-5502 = 1.20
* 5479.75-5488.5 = 0.56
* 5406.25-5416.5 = 0.02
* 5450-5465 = -1.17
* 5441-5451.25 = -0.37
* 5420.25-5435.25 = 0.15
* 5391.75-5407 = -0.01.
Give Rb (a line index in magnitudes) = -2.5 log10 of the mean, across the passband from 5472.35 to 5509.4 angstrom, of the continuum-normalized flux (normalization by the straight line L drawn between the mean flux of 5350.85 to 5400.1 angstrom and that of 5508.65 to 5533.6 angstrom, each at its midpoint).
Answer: 0.09 mag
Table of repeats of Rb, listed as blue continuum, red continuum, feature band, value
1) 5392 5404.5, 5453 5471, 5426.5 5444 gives 0.04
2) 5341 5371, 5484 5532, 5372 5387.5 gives -0.02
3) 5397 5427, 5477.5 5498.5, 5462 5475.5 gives -0.07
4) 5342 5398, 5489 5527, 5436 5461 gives -0.08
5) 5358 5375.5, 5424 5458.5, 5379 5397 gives 0.01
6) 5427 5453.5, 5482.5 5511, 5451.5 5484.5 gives -0.06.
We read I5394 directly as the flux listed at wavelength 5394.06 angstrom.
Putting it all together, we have 7.411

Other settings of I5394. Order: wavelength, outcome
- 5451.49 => 7.862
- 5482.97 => 7.402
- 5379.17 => 8.516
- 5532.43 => 8.464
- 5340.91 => 7.151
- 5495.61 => 7.477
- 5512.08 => 6.978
